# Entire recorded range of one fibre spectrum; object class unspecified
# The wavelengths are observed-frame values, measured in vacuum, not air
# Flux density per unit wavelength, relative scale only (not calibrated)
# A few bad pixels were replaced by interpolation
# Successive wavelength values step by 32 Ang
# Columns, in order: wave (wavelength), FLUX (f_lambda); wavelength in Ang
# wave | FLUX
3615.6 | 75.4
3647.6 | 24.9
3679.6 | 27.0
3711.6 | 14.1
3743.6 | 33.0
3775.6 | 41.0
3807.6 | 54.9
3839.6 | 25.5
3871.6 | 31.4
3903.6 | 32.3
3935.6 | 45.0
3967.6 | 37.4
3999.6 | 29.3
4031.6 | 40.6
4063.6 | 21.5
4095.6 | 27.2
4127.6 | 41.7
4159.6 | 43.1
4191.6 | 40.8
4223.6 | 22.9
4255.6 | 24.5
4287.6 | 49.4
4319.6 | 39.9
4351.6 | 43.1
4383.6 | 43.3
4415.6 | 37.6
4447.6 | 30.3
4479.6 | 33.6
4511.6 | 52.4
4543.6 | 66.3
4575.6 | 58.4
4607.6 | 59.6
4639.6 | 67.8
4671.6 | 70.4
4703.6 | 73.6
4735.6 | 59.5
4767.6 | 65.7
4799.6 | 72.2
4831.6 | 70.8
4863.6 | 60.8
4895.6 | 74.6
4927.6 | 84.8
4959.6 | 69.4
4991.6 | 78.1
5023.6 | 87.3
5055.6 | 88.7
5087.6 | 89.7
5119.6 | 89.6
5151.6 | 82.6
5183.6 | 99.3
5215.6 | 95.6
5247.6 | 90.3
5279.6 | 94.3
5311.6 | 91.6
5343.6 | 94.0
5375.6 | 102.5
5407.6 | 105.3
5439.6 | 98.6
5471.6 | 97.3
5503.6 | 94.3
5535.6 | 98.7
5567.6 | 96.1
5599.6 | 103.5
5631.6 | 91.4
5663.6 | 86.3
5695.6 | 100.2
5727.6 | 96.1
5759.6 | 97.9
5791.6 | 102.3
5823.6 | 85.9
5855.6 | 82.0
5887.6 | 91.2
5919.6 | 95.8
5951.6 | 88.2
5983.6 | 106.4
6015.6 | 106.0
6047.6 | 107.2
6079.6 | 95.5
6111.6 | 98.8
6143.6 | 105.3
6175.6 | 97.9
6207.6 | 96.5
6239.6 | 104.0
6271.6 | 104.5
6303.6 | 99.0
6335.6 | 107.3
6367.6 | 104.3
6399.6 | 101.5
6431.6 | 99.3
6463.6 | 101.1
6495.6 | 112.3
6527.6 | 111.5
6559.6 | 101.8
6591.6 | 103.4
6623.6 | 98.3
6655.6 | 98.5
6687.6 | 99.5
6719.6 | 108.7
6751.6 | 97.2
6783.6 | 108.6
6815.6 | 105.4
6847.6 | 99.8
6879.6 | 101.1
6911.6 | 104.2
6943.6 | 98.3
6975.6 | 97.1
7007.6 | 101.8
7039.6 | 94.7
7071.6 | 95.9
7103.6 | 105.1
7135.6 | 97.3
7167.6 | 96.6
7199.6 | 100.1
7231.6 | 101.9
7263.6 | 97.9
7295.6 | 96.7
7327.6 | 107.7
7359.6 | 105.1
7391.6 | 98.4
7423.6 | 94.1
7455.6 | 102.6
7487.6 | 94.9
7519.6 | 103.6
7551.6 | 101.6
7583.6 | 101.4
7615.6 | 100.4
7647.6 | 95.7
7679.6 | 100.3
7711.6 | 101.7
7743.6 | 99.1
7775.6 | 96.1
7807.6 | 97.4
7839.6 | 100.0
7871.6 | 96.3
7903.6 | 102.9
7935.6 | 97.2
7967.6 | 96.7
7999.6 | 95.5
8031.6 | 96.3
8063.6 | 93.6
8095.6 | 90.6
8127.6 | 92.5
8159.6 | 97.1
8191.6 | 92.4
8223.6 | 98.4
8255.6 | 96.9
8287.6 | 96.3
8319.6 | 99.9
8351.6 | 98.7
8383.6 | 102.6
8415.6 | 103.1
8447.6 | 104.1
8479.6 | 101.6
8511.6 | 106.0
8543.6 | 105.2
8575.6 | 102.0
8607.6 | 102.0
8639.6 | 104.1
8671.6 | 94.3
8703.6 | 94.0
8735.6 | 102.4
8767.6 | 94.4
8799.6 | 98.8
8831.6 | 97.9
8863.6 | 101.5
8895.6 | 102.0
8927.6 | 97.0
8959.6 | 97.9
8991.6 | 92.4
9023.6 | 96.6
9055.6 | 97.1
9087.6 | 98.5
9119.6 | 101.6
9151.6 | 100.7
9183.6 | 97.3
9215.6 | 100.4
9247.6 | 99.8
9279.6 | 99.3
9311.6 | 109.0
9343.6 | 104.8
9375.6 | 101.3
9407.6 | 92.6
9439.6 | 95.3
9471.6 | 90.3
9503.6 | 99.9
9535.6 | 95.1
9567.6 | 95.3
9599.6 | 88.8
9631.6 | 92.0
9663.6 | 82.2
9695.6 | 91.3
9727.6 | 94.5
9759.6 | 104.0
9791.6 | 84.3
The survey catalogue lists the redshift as 0.131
